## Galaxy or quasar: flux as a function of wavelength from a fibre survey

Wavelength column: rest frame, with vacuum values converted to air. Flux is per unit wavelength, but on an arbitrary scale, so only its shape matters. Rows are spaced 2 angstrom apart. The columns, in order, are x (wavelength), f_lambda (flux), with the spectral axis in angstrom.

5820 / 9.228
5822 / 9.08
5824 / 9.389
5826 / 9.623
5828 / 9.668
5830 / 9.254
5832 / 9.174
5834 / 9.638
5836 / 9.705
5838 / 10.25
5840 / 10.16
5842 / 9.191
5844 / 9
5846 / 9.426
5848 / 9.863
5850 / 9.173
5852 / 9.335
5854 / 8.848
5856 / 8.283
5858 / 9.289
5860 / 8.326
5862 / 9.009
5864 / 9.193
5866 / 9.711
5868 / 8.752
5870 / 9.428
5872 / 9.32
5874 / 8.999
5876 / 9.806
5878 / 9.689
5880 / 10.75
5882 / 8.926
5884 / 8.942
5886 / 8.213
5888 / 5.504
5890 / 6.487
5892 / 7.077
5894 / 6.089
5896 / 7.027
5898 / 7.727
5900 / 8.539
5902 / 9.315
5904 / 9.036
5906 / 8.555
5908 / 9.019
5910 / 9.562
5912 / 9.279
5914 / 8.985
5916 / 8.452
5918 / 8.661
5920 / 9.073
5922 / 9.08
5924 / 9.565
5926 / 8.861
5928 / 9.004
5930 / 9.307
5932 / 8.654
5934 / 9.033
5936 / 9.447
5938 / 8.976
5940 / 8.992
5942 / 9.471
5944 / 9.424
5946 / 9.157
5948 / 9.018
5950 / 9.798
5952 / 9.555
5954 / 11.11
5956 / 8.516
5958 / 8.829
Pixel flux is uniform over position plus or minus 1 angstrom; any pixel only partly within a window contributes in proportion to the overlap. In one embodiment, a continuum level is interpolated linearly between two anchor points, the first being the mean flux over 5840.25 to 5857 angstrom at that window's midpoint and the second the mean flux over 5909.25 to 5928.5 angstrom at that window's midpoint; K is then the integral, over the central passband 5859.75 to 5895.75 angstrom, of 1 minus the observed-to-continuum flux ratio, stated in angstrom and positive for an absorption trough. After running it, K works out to 2.3 angstrom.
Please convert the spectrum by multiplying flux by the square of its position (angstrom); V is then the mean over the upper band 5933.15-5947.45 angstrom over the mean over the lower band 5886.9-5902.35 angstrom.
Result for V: 1.31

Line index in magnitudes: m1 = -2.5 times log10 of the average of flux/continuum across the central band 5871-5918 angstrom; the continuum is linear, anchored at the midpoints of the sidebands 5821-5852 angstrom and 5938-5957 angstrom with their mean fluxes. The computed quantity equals 0.12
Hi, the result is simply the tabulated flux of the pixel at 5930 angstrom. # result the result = 9.307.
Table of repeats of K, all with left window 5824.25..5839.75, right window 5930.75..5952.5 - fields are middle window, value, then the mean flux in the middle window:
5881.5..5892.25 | 2.2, 7.49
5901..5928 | 0.8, 9.03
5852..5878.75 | 1.1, 9.13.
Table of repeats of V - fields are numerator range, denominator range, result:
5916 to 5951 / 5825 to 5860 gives 1.00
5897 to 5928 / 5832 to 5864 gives 0.98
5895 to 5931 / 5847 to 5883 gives 0.97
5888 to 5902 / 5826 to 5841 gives 0.76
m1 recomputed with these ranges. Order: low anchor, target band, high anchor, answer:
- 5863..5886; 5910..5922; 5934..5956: 0.052 mag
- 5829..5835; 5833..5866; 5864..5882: 0.013 mag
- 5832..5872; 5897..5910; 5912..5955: 0.058 mag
